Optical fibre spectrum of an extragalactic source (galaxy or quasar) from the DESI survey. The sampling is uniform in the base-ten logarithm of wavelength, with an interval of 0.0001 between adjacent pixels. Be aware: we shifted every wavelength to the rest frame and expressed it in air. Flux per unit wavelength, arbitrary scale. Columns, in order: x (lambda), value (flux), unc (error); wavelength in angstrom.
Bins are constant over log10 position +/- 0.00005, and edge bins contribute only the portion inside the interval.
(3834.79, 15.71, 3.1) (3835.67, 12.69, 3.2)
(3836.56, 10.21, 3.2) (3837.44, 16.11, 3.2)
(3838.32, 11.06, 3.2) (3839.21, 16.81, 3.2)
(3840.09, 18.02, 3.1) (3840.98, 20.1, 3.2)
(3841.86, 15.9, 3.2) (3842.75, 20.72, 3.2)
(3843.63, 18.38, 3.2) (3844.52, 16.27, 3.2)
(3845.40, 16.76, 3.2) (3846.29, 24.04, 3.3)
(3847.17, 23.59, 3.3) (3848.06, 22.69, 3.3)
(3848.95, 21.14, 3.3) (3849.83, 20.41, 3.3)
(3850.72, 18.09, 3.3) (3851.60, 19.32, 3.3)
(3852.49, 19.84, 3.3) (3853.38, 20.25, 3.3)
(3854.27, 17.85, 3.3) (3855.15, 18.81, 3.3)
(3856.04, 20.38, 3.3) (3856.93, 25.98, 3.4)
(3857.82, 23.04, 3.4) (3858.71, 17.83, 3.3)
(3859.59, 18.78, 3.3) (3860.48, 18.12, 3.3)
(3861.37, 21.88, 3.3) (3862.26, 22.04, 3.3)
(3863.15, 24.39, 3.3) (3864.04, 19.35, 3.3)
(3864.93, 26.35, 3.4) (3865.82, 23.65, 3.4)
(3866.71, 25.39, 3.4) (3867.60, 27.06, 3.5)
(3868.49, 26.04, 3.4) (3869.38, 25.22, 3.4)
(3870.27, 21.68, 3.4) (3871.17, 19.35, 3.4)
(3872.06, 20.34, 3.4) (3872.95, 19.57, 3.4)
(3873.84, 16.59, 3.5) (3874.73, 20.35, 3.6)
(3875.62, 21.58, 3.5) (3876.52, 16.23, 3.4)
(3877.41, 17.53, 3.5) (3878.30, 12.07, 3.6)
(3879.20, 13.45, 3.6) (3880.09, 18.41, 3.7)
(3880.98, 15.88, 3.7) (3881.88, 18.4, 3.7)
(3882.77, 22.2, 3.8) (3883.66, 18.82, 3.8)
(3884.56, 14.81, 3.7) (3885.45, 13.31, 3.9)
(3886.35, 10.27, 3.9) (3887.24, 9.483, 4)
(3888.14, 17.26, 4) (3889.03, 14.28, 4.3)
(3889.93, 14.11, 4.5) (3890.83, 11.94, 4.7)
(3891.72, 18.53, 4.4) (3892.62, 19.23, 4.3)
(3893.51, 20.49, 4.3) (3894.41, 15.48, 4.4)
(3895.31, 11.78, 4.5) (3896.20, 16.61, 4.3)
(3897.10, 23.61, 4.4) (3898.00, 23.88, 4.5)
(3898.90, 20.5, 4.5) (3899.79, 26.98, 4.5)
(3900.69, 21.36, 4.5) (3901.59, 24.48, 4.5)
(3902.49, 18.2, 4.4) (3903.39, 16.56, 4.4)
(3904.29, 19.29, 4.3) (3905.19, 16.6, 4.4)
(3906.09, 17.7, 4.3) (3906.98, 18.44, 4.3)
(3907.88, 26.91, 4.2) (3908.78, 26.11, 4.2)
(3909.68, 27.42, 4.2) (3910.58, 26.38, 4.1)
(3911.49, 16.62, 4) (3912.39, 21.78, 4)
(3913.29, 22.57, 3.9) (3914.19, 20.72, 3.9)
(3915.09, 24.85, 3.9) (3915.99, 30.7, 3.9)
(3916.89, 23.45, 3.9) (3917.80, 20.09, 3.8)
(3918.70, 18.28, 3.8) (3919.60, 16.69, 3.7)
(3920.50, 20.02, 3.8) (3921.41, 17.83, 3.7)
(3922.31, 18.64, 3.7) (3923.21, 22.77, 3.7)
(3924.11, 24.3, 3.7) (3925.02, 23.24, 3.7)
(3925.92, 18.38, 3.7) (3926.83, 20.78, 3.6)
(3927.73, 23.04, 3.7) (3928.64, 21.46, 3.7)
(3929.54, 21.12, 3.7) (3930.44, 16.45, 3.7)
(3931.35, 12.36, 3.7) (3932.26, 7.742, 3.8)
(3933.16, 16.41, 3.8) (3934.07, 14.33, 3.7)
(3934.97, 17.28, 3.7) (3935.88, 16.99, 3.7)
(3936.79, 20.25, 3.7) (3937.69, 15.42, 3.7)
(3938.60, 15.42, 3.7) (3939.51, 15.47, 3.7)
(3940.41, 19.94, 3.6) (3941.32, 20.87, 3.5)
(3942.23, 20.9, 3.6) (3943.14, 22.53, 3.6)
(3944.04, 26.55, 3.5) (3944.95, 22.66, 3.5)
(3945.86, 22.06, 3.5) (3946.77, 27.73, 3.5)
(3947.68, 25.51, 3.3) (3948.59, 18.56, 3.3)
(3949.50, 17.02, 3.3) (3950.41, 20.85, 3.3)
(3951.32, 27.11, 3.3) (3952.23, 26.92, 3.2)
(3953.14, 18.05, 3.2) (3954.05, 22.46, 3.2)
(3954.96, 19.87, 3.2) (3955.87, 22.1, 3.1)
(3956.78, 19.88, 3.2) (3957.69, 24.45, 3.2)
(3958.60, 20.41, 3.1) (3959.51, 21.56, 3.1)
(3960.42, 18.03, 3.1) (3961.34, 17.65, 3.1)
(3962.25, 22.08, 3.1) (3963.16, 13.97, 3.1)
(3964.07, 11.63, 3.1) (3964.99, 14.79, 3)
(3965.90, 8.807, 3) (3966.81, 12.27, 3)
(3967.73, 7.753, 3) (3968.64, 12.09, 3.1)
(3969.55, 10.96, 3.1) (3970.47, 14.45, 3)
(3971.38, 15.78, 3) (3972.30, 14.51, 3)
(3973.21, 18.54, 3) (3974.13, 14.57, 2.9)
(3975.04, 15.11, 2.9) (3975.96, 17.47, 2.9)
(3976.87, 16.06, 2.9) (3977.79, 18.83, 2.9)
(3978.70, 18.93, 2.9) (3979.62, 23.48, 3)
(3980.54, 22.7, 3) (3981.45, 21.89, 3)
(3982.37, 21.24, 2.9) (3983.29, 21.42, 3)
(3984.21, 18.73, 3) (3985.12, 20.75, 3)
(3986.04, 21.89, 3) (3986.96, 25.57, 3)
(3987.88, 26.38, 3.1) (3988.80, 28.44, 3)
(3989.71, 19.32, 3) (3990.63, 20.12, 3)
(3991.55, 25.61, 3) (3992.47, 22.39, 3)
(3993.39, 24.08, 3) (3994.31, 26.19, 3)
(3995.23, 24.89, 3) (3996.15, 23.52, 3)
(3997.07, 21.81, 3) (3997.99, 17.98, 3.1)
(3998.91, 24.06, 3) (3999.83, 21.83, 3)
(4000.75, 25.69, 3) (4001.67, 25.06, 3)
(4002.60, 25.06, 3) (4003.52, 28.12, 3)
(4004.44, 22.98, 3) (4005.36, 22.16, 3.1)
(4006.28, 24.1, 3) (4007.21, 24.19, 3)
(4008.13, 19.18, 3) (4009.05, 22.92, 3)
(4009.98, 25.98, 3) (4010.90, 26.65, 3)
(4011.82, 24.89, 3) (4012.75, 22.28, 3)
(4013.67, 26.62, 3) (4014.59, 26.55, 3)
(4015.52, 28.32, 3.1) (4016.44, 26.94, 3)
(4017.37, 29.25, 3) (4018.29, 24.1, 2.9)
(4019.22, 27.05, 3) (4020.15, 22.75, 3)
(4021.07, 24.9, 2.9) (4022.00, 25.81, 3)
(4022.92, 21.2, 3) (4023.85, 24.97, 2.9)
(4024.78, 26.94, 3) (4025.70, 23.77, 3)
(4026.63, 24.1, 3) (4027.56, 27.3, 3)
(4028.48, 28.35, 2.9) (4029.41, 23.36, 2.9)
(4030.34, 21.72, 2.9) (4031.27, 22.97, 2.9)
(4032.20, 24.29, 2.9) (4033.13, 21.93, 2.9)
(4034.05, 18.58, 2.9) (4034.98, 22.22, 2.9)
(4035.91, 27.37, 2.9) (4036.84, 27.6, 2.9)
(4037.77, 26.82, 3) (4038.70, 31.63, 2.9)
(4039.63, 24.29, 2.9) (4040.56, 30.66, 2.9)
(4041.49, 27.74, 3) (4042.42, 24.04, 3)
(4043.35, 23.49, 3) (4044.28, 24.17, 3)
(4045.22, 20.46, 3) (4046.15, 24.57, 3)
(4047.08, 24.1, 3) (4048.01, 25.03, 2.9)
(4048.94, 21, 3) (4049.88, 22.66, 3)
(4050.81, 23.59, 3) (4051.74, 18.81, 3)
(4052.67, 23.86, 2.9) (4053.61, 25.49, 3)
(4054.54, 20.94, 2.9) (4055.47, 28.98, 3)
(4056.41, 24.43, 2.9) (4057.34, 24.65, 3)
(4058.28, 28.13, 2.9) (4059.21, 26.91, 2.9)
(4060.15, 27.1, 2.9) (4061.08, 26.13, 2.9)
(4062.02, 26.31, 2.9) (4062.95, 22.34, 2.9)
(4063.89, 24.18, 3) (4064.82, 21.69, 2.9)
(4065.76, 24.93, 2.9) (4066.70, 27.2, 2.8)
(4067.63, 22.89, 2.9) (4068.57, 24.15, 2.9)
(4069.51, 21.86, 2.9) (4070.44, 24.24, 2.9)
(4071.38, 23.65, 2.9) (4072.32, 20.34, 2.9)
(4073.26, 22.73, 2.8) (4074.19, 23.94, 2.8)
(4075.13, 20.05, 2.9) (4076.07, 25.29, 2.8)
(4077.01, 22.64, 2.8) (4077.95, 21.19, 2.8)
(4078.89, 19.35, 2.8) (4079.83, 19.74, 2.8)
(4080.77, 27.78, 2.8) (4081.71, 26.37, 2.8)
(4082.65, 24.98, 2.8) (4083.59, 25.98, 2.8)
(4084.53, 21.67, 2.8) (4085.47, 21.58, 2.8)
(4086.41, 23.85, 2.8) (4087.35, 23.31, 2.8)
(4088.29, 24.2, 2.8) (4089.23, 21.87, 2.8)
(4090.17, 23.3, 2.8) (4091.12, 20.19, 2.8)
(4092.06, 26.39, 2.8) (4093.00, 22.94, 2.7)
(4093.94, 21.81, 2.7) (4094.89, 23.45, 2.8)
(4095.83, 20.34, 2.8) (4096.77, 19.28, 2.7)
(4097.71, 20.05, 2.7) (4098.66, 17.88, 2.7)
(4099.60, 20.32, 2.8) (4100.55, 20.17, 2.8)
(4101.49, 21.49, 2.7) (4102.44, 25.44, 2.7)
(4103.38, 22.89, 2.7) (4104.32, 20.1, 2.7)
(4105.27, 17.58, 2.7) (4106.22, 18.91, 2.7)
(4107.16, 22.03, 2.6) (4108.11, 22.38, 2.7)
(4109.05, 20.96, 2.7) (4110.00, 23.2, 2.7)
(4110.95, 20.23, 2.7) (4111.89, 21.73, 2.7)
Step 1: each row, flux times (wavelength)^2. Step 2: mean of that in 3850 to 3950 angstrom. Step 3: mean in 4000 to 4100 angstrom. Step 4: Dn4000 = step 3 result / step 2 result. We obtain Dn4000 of 1.3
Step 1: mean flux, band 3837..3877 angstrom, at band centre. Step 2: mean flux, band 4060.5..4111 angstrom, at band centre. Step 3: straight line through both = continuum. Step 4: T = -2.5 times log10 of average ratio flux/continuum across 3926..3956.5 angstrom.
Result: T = 0.071 mag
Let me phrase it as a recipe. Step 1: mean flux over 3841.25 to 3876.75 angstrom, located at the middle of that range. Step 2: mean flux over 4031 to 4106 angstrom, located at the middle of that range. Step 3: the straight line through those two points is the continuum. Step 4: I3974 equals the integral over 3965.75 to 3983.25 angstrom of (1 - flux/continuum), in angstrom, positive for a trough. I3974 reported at 4.70 angstrom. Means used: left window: 20.9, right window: 23.5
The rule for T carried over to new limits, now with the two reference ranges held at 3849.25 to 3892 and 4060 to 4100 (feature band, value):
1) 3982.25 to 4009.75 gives -0.09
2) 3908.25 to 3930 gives -0.10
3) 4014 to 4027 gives -0.17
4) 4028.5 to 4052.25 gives -0.09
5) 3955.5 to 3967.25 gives 0.19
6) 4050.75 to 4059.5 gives -0.10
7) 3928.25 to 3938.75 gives 0.24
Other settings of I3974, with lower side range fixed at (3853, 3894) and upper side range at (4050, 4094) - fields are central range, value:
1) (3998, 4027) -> -3.1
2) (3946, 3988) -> 4.7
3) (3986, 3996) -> -1.1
